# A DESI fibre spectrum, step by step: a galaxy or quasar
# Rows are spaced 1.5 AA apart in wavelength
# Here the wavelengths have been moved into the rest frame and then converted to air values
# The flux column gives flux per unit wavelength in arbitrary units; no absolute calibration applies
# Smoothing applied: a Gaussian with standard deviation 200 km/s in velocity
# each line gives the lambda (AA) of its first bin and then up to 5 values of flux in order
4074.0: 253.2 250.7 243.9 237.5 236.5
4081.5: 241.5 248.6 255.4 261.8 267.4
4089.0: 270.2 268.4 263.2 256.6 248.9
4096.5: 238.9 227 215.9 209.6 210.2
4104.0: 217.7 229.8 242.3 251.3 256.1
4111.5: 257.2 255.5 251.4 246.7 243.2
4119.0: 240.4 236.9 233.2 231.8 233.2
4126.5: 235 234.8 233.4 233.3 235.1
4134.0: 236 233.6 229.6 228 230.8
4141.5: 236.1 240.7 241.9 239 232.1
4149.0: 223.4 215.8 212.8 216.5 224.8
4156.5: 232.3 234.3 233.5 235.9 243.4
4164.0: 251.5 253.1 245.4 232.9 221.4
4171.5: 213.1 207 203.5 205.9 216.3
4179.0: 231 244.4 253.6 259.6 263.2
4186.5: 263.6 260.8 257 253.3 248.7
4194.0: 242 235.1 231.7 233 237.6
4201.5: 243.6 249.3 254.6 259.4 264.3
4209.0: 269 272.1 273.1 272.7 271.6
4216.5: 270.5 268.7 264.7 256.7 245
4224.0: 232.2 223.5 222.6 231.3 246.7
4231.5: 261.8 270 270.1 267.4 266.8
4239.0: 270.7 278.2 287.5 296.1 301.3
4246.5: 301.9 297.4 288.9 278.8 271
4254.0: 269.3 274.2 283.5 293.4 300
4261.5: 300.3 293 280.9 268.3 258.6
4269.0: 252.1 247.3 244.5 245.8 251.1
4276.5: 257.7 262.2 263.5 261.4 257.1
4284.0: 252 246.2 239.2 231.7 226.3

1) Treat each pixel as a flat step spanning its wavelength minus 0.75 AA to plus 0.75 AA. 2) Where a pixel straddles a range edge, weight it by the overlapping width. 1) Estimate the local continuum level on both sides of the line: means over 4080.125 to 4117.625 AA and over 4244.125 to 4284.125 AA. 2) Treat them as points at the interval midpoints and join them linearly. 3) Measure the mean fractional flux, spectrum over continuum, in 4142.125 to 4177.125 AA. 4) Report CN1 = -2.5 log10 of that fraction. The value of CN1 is 0.12 mag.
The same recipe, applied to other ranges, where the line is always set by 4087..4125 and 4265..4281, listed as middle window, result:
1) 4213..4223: -0.055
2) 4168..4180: 0.146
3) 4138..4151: 0.060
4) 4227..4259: -0.089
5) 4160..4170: 0.024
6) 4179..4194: -0.022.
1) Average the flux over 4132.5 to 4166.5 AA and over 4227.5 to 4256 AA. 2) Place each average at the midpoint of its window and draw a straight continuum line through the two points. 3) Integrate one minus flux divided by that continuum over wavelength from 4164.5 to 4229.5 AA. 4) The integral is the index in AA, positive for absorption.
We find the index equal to 2.3 AA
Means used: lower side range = 233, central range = 246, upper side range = 275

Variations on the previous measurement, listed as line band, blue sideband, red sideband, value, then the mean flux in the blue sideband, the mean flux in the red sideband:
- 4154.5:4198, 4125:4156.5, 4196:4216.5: 1.2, 231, 257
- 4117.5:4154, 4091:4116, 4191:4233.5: 1.7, 240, 252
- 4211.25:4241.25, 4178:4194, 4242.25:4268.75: 1.4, 252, 285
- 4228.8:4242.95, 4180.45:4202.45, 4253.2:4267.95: 0.1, 249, 283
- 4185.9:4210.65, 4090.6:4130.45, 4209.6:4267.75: 1.0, 239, 271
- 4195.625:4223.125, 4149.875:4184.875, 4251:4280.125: -1.1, 231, 270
